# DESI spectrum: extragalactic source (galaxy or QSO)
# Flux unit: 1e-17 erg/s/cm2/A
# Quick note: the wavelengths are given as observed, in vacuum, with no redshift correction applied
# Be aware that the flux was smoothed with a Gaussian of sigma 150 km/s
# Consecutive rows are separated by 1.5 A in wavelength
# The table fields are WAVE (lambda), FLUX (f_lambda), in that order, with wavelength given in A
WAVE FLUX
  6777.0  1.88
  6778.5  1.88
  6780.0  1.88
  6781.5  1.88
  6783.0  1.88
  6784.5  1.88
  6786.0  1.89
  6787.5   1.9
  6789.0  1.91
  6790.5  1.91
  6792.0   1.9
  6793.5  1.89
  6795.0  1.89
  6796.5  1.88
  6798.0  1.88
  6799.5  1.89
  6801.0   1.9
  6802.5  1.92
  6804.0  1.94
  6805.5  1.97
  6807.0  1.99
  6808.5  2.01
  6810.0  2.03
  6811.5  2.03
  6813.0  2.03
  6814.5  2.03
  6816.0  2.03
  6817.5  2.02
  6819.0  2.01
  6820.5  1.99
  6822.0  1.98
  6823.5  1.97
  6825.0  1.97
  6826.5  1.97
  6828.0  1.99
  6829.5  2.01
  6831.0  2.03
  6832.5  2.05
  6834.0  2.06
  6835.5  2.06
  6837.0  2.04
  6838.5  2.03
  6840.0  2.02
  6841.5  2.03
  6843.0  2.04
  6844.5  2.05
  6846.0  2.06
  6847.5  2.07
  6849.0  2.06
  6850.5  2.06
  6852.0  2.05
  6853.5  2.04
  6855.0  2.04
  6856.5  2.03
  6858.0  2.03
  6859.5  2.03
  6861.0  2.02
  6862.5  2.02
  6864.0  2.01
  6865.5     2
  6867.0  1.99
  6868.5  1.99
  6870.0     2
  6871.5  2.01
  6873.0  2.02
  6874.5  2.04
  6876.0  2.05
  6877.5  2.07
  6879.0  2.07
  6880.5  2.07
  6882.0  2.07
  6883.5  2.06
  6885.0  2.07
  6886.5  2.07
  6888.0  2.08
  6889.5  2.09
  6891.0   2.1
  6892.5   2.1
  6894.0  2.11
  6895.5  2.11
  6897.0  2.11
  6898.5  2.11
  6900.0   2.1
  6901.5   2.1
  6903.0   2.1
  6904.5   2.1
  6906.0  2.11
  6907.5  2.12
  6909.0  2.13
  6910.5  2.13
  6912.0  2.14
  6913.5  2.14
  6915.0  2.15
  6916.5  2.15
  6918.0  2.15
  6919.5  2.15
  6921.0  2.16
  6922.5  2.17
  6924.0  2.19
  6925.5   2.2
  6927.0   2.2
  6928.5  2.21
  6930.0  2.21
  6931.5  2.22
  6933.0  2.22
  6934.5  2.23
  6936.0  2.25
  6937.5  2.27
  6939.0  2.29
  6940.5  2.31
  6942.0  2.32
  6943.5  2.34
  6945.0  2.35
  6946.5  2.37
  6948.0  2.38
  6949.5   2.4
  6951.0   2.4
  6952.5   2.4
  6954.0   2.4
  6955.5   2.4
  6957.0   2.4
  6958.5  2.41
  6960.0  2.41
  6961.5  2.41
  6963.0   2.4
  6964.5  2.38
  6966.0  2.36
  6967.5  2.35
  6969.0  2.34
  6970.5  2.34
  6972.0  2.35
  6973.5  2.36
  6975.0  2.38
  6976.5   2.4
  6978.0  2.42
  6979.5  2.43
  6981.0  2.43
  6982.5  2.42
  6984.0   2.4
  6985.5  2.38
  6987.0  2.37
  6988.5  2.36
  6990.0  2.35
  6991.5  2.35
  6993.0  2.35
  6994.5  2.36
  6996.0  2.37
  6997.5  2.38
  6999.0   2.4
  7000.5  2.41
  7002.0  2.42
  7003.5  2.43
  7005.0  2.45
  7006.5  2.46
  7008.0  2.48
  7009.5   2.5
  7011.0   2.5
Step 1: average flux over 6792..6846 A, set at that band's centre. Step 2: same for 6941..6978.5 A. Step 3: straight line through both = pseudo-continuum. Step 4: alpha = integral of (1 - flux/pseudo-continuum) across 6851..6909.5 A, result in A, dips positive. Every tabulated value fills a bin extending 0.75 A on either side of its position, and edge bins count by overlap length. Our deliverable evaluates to 2.6 A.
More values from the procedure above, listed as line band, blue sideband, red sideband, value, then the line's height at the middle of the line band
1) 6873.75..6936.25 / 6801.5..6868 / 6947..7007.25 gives 2.1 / 2.2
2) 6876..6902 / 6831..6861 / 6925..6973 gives 0.9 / 2.16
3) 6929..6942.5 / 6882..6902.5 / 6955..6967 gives 0.2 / 2.28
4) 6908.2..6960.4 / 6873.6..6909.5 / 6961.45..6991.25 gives -0.6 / 2.24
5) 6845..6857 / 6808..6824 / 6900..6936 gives 0.1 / 2.06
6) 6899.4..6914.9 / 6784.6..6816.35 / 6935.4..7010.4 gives 0.7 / 2.21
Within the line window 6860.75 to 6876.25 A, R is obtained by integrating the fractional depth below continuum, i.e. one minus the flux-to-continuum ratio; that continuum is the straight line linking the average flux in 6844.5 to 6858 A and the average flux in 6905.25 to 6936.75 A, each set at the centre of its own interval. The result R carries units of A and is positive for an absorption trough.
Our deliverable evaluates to 0.51 A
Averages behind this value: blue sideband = 2.05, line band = 2.01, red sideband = 2.17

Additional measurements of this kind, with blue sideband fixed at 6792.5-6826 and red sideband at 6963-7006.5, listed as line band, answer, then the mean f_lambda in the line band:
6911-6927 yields 0.5 A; 2.16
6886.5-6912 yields 0.9 A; 2.11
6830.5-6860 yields 0.1 A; 2.04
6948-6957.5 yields -0.4 A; 2.4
